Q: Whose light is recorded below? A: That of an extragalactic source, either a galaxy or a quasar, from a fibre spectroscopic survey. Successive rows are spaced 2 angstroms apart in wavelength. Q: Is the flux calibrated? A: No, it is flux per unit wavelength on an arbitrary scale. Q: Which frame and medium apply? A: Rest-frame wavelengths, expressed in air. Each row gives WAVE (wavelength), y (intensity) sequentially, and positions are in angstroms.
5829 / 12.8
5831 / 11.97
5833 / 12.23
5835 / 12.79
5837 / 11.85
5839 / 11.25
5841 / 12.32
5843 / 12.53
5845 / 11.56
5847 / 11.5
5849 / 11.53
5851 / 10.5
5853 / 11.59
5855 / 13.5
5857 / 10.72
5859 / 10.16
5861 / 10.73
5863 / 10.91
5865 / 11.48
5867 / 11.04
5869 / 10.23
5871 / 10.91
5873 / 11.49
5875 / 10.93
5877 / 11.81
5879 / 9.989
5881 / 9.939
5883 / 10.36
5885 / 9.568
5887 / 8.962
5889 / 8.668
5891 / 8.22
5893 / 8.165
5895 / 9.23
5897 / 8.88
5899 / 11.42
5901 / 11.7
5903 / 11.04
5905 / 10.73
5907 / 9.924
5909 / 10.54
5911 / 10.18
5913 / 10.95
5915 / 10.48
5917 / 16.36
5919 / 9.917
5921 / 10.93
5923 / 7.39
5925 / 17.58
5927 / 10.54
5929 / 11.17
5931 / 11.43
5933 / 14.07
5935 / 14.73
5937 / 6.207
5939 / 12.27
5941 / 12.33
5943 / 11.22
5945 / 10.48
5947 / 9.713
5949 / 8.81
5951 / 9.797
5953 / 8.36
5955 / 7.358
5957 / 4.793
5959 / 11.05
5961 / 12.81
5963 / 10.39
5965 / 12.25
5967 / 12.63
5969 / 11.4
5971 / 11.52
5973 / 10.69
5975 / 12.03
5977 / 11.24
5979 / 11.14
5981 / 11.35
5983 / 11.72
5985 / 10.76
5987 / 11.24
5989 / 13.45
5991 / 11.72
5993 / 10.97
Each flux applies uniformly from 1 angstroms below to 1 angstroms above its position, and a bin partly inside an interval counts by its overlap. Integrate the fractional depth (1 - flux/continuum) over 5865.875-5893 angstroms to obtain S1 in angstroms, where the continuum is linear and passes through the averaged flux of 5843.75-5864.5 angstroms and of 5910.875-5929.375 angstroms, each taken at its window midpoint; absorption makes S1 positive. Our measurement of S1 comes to 3.14 angstroms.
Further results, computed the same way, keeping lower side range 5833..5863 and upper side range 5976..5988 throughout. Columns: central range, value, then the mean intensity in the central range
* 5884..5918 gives 3.5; 10.3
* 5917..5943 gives -0.8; 11.7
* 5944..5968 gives 3.1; 9.87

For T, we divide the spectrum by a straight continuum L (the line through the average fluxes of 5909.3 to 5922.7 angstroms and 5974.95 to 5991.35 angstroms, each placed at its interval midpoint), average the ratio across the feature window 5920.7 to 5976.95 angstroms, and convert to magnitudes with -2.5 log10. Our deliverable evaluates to 0.05 mag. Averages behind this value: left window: 11.2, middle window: 10.9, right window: 11.6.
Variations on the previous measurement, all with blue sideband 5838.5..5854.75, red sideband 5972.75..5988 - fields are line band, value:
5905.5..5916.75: 0.07 mag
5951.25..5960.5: 0.34 mag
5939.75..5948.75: 0.06 mag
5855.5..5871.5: 0.08 mag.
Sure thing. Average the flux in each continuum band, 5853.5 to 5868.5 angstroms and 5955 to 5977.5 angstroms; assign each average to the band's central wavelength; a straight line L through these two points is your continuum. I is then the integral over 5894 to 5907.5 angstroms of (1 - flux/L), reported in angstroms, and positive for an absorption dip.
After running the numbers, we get 0.8 angstroms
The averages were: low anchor 11.2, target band 10.4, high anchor 10.8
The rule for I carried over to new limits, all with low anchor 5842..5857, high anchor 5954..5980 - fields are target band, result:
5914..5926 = -1.1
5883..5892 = 1.9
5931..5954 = 0.4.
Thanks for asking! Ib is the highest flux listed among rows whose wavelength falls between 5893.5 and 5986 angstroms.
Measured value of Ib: 17.58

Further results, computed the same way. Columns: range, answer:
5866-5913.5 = 11.81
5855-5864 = 13.5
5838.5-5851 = 12.53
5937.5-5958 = 12.33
